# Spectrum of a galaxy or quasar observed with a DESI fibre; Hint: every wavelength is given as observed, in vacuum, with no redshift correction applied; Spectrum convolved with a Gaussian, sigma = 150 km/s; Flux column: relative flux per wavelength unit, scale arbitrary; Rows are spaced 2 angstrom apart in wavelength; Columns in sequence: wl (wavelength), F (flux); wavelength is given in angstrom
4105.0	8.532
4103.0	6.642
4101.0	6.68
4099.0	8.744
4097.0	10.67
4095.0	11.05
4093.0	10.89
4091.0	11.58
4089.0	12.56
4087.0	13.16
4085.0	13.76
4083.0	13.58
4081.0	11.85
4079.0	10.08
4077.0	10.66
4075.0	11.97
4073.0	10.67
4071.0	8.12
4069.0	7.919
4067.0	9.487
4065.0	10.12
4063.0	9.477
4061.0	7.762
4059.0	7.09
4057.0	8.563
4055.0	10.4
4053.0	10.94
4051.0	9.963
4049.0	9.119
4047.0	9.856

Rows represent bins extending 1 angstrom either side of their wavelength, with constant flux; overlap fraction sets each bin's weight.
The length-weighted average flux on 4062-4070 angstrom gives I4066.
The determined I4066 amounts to 9.25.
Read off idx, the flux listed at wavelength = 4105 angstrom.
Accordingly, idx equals 8.532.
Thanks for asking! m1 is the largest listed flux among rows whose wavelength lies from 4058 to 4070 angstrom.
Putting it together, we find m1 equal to 10.12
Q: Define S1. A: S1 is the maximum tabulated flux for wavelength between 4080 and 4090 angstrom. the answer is 13.76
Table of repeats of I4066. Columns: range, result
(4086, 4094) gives 12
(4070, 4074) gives 9.39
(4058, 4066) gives 8.61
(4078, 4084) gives 11.8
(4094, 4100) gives 10.2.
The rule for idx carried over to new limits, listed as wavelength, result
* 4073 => 10.67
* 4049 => 9.119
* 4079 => 10.08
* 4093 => 10.89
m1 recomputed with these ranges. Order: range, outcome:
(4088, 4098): 12.56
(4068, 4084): 13.58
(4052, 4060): 10.94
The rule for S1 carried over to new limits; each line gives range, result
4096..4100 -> 10.67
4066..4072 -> 9.487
